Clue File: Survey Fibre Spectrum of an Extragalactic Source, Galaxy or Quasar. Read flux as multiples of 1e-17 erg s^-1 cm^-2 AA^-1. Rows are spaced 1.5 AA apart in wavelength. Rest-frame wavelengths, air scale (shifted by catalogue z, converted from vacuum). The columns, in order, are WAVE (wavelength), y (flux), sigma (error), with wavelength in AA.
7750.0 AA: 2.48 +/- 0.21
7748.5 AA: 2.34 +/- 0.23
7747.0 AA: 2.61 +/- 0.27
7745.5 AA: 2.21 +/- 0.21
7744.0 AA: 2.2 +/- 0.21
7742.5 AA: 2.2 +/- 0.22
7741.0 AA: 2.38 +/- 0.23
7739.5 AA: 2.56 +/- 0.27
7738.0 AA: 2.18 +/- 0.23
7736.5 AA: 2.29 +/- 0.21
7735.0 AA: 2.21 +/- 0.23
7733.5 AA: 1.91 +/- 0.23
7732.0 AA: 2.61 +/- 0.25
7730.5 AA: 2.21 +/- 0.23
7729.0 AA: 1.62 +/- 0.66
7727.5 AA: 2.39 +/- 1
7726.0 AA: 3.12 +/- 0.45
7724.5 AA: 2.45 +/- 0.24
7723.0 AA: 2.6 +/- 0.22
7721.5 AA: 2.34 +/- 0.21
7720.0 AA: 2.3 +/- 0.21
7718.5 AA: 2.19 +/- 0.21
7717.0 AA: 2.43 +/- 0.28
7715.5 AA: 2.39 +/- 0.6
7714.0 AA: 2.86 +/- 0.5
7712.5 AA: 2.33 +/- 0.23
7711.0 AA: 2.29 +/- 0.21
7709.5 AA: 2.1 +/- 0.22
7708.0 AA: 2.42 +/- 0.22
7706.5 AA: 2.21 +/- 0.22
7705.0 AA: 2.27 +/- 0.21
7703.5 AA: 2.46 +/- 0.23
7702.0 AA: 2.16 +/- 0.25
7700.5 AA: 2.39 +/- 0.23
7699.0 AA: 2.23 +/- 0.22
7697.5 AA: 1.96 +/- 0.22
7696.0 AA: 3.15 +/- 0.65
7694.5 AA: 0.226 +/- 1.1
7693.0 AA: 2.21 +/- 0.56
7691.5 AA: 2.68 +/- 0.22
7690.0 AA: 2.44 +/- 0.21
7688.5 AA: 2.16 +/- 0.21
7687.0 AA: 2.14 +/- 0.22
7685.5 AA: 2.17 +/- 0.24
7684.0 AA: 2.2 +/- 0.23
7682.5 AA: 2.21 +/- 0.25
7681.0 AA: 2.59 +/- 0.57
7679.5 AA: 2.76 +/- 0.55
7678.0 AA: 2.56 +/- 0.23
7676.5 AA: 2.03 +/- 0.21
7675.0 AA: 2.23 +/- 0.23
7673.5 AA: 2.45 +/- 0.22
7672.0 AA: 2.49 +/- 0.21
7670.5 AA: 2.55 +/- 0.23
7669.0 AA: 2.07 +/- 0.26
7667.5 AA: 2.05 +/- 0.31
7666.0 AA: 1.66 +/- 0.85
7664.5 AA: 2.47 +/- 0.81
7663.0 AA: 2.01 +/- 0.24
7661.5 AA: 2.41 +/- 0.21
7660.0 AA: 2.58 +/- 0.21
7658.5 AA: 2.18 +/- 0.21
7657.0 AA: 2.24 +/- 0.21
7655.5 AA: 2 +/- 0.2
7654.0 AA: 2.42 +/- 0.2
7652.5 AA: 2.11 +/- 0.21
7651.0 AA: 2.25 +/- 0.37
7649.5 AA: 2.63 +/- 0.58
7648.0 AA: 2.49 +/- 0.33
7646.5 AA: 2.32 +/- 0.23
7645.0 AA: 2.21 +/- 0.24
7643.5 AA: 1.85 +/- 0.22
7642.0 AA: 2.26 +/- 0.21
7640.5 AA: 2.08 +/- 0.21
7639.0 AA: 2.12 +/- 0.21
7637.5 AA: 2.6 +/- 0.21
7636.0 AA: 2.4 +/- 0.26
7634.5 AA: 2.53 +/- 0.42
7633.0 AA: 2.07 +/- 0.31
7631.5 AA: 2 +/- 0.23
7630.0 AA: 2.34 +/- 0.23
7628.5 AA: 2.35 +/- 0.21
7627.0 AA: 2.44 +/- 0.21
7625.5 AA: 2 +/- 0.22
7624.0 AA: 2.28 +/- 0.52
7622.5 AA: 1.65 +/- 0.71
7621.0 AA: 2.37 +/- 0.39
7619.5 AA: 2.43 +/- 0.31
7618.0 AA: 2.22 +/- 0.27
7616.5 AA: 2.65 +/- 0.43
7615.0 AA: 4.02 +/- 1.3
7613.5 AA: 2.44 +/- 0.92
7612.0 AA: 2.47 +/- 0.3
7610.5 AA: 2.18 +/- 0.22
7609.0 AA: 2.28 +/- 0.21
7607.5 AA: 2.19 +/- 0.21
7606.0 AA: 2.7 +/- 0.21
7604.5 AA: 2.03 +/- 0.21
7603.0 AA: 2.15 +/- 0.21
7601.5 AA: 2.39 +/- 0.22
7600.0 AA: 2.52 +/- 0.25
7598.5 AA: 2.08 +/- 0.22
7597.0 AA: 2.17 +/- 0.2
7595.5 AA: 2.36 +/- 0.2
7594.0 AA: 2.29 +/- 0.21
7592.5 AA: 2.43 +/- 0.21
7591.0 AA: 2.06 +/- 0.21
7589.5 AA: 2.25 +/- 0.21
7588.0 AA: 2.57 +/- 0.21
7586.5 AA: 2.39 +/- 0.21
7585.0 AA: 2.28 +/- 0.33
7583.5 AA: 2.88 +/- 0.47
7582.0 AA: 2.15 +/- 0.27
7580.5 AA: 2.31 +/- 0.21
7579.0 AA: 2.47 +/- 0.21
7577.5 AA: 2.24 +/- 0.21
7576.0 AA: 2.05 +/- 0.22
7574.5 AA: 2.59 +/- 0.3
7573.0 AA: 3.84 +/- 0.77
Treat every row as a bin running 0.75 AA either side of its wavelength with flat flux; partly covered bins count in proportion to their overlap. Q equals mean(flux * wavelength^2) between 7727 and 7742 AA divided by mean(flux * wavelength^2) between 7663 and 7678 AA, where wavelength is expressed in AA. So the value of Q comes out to 1.0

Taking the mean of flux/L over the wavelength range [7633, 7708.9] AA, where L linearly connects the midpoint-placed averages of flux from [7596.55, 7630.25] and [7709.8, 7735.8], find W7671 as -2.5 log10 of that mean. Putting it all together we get 0.047 mag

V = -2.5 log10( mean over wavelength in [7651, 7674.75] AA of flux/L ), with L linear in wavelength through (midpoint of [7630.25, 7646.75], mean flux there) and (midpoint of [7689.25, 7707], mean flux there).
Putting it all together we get -0.02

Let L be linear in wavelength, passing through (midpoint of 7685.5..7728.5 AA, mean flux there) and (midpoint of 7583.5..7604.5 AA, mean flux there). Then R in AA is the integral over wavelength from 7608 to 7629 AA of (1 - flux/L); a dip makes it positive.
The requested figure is -0.9 AA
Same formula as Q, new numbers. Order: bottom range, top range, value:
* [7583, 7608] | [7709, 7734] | 1.05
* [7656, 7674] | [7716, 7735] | 1.05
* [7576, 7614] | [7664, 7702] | 0.99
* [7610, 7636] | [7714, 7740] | 1.02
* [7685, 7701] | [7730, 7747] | 1.07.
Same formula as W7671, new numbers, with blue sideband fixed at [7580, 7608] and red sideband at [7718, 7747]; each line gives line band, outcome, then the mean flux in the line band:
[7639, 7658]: 0.04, 2.23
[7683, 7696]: 0.11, 2.1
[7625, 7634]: 0.05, 2.21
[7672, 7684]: -0.03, 2.4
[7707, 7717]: -0.03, 2.4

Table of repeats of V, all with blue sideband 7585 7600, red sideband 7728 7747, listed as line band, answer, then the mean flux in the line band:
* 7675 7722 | -0.016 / 2.28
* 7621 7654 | 0.017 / 2.24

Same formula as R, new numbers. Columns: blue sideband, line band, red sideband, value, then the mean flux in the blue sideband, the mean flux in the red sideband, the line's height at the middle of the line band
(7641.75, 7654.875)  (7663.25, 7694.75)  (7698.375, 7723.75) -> 1.1 AA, 2.28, 2.35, 2.32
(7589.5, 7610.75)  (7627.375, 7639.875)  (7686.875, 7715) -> -0.2 AA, 2.27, 2.25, 2.27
